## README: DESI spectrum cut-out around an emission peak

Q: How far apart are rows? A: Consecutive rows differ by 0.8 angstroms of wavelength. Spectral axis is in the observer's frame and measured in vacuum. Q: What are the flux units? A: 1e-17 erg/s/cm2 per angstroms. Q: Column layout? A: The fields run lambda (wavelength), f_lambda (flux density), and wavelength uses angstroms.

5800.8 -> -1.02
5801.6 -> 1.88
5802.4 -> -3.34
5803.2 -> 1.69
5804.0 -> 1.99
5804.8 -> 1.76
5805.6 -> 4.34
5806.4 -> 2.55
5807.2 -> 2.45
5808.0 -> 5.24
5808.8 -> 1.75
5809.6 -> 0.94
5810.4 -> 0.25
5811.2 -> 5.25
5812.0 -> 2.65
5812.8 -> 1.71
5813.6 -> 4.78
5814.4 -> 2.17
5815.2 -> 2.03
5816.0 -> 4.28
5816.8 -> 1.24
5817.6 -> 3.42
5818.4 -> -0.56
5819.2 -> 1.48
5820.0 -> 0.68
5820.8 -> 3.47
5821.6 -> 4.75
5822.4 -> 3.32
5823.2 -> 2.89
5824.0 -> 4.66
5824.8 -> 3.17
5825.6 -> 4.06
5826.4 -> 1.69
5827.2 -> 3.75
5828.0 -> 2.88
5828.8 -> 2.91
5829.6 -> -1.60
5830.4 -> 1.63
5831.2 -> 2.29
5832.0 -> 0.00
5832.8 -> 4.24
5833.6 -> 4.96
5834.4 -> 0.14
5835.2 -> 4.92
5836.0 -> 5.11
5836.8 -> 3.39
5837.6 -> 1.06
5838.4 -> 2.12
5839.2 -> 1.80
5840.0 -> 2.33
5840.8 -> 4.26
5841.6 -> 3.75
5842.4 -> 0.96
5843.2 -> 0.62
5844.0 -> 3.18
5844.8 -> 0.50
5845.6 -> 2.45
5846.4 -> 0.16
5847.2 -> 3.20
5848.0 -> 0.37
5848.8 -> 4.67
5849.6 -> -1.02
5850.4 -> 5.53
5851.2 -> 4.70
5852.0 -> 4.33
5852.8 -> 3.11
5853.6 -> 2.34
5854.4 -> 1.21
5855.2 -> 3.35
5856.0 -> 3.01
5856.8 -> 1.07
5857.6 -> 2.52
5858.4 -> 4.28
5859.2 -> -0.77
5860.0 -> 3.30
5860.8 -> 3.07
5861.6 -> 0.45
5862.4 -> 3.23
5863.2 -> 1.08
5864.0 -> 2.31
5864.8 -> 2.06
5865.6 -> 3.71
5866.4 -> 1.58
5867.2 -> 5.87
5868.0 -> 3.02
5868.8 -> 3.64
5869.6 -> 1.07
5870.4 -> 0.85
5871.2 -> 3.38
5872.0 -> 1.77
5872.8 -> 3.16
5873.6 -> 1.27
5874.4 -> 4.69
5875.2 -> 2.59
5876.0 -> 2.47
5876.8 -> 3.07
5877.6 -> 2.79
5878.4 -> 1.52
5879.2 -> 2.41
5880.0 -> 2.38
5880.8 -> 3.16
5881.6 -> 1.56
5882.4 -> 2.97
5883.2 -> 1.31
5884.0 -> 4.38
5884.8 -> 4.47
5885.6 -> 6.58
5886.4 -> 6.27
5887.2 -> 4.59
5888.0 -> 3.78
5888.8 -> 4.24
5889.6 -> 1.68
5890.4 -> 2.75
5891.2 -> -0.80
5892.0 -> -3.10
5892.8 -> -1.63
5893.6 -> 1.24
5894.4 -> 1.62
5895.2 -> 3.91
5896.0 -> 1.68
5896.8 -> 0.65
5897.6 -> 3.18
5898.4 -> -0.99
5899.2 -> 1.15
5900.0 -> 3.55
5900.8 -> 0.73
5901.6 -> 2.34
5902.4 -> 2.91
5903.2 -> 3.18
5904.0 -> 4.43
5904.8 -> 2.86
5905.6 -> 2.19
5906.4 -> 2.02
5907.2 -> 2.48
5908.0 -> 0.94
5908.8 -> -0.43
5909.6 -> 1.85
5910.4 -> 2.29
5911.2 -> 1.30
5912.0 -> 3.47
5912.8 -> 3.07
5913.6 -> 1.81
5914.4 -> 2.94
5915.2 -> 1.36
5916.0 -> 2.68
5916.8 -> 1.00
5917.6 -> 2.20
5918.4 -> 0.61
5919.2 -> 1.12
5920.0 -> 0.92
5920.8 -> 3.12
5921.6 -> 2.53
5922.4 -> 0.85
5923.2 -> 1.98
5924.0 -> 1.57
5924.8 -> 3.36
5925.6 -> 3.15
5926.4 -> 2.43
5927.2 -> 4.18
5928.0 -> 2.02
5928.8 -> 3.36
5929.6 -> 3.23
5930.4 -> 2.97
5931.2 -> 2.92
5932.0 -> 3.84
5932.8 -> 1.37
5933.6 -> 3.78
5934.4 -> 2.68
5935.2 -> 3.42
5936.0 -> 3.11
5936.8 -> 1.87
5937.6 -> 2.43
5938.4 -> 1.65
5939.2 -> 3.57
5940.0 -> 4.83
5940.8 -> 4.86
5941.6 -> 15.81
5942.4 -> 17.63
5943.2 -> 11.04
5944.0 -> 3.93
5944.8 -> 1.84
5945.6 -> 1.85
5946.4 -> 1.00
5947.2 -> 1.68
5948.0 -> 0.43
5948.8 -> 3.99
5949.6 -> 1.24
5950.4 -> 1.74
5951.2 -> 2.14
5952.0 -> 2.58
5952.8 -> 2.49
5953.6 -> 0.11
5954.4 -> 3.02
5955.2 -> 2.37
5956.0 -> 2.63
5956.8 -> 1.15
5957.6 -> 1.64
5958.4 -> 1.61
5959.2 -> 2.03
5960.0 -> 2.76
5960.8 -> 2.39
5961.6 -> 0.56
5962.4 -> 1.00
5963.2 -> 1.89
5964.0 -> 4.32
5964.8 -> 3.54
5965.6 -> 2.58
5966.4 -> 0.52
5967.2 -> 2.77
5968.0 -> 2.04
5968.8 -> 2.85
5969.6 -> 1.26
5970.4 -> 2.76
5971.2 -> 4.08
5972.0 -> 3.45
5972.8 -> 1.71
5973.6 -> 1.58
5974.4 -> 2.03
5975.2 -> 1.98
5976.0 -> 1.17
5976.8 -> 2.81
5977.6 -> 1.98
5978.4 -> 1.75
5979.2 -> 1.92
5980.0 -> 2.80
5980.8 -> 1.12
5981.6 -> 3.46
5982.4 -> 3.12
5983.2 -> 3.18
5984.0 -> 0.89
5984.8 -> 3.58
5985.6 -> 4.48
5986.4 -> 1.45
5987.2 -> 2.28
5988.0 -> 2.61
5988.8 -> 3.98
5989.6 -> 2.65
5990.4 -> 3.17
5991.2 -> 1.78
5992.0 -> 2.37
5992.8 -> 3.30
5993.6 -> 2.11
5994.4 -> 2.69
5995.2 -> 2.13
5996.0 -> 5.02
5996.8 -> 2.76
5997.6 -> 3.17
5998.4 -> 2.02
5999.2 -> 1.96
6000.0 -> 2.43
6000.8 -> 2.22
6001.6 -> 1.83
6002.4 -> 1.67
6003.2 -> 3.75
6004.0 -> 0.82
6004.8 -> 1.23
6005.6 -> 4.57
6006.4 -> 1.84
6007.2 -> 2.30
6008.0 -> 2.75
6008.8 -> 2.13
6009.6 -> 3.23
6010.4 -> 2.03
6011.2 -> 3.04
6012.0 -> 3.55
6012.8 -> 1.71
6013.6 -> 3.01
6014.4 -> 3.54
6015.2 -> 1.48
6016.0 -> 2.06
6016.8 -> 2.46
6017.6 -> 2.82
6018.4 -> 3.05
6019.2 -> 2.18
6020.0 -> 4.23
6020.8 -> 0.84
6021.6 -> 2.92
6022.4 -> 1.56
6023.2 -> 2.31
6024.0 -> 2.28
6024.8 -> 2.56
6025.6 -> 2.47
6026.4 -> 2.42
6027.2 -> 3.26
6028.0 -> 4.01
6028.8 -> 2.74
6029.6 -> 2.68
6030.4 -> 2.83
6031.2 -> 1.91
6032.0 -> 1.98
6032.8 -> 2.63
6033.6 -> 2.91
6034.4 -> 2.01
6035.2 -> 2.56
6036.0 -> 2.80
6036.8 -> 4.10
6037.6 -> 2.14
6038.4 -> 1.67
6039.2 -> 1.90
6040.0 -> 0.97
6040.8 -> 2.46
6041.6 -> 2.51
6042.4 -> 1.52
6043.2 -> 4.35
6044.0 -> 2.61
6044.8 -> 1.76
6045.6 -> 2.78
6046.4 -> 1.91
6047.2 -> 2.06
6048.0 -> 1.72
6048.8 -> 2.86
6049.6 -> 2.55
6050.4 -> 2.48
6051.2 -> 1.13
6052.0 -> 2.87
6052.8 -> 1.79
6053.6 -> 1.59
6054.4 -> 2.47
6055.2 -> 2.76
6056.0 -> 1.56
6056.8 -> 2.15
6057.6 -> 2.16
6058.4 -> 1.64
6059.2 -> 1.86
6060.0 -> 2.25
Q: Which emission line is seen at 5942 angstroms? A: [O III] 5007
